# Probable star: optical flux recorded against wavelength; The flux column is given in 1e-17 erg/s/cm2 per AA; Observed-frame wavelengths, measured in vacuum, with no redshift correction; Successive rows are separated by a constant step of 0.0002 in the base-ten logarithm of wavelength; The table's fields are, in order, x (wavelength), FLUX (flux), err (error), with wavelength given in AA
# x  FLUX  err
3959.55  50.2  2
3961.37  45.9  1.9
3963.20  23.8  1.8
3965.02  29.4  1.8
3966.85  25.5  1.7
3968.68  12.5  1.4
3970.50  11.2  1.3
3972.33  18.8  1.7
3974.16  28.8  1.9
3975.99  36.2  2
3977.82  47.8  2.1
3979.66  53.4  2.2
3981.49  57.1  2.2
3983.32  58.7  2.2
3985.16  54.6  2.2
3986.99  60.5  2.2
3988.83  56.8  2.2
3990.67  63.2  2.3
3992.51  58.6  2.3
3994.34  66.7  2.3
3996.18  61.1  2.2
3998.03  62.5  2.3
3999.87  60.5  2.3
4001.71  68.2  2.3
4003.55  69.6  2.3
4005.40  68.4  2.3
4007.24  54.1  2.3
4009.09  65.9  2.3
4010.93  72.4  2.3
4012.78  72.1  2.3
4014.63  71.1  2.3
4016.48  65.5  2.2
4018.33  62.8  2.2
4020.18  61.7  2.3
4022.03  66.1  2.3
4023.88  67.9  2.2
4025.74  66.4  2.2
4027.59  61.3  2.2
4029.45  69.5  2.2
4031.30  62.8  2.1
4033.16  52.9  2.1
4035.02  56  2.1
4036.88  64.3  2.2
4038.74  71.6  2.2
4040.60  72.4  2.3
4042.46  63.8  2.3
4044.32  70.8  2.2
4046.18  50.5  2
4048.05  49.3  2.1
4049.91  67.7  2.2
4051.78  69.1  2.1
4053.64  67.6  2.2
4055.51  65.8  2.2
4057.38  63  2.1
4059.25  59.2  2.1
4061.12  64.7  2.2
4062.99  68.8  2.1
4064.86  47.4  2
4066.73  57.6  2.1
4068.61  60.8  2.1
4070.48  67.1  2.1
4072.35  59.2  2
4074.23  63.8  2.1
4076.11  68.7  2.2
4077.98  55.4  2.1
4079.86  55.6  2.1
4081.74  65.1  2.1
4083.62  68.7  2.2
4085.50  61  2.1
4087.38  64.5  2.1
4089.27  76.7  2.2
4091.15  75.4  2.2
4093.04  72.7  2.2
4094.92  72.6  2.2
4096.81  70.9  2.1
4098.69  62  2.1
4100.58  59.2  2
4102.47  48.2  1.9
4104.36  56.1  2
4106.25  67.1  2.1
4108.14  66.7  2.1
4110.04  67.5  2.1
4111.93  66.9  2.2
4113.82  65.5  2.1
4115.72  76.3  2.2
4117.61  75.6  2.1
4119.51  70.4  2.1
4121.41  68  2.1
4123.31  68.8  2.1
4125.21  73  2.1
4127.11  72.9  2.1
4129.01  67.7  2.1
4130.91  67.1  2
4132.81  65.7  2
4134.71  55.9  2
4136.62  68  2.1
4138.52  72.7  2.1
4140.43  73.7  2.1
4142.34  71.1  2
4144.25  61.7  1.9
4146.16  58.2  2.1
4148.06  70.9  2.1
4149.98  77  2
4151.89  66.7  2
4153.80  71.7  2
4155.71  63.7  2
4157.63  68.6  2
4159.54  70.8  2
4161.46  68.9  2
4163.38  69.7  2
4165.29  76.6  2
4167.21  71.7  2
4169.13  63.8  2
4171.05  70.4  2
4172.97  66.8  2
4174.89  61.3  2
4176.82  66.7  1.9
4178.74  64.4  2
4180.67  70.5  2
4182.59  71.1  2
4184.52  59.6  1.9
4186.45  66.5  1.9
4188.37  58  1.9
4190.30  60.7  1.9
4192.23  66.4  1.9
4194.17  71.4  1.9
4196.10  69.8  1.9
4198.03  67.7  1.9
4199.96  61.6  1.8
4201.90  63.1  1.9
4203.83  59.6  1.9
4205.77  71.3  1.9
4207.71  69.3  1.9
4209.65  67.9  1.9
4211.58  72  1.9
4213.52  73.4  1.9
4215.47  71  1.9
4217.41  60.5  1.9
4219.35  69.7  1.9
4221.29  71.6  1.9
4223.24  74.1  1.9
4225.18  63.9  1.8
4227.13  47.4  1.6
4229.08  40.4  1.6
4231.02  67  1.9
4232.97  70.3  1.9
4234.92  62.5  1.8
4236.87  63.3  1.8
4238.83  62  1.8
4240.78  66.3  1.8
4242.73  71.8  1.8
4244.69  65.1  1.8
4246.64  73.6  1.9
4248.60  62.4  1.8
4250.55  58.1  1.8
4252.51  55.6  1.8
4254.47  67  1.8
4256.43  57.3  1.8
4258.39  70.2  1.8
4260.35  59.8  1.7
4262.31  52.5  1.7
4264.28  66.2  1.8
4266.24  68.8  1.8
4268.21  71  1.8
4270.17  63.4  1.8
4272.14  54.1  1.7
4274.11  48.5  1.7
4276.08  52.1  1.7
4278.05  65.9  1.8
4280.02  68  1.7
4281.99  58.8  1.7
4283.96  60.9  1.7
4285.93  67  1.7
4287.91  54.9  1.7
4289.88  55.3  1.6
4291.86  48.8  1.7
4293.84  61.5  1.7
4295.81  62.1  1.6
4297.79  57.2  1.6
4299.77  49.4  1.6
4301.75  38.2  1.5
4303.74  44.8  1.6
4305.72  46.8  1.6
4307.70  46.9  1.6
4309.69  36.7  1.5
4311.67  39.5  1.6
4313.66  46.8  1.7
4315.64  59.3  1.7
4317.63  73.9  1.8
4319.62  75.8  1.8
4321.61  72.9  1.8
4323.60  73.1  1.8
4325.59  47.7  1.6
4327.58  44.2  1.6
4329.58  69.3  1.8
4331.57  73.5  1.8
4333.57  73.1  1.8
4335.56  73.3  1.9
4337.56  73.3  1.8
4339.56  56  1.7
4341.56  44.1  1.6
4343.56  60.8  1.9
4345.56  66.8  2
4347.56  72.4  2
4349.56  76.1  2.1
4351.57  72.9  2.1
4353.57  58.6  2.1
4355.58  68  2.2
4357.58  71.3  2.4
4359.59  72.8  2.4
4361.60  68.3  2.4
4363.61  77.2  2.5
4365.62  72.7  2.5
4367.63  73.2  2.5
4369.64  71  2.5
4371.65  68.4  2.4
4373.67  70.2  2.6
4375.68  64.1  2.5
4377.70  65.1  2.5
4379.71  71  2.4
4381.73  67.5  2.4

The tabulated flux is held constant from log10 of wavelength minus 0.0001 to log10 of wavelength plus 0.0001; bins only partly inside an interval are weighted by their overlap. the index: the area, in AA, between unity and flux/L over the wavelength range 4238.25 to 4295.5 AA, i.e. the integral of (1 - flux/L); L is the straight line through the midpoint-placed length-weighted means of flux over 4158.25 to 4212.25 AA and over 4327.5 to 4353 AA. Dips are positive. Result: 4.4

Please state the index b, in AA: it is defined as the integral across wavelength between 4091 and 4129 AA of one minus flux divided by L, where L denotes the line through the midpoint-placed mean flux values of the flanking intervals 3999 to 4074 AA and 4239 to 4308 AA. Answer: -3.1 AA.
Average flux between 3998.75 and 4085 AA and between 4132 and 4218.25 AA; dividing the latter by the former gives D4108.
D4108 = 1.06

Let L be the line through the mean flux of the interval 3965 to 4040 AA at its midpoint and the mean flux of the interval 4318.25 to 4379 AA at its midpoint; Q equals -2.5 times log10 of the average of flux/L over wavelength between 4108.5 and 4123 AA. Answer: -0.16 mag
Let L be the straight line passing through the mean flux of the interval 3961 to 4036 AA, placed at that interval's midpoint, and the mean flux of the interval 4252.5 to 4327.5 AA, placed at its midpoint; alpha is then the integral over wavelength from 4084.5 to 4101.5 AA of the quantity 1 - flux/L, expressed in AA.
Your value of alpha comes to -3.92 AA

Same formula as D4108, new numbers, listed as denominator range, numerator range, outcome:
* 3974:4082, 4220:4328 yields 0.96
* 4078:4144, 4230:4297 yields 0.93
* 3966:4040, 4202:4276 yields 1.12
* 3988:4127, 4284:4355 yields 0.92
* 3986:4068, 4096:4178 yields 1.06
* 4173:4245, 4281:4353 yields 0.91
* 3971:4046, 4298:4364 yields 1.02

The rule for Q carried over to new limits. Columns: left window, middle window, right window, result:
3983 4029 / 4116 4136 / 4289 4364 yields -0.10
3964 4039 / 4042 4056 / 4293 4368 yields -0.11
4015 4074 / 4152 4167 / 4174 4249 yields -0.08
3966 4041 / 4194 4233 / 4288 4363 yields -0.11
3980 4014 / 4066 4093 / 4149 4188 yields 0.01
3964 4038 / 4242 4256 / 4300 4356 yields -0.10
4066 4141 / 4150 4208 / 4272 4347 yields -0.06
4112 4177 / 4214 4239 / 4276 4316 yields -0.06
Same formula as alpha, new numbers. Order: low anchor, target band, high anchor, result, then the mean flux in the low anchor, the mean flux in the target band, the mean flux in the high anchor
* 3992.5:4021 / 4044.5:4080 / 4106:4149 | 2.80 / 65.3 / 61.5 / 68.3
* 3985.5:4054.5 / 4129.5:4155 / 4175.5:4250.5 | -1.07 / 64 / 67.7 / 65.5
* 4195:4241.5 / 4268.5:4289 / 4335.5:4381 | 2.07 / 65.2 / 59.8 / 68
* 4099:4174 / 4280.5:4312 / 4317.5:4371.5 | 7.19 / 67.7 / 52.3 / 67.8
